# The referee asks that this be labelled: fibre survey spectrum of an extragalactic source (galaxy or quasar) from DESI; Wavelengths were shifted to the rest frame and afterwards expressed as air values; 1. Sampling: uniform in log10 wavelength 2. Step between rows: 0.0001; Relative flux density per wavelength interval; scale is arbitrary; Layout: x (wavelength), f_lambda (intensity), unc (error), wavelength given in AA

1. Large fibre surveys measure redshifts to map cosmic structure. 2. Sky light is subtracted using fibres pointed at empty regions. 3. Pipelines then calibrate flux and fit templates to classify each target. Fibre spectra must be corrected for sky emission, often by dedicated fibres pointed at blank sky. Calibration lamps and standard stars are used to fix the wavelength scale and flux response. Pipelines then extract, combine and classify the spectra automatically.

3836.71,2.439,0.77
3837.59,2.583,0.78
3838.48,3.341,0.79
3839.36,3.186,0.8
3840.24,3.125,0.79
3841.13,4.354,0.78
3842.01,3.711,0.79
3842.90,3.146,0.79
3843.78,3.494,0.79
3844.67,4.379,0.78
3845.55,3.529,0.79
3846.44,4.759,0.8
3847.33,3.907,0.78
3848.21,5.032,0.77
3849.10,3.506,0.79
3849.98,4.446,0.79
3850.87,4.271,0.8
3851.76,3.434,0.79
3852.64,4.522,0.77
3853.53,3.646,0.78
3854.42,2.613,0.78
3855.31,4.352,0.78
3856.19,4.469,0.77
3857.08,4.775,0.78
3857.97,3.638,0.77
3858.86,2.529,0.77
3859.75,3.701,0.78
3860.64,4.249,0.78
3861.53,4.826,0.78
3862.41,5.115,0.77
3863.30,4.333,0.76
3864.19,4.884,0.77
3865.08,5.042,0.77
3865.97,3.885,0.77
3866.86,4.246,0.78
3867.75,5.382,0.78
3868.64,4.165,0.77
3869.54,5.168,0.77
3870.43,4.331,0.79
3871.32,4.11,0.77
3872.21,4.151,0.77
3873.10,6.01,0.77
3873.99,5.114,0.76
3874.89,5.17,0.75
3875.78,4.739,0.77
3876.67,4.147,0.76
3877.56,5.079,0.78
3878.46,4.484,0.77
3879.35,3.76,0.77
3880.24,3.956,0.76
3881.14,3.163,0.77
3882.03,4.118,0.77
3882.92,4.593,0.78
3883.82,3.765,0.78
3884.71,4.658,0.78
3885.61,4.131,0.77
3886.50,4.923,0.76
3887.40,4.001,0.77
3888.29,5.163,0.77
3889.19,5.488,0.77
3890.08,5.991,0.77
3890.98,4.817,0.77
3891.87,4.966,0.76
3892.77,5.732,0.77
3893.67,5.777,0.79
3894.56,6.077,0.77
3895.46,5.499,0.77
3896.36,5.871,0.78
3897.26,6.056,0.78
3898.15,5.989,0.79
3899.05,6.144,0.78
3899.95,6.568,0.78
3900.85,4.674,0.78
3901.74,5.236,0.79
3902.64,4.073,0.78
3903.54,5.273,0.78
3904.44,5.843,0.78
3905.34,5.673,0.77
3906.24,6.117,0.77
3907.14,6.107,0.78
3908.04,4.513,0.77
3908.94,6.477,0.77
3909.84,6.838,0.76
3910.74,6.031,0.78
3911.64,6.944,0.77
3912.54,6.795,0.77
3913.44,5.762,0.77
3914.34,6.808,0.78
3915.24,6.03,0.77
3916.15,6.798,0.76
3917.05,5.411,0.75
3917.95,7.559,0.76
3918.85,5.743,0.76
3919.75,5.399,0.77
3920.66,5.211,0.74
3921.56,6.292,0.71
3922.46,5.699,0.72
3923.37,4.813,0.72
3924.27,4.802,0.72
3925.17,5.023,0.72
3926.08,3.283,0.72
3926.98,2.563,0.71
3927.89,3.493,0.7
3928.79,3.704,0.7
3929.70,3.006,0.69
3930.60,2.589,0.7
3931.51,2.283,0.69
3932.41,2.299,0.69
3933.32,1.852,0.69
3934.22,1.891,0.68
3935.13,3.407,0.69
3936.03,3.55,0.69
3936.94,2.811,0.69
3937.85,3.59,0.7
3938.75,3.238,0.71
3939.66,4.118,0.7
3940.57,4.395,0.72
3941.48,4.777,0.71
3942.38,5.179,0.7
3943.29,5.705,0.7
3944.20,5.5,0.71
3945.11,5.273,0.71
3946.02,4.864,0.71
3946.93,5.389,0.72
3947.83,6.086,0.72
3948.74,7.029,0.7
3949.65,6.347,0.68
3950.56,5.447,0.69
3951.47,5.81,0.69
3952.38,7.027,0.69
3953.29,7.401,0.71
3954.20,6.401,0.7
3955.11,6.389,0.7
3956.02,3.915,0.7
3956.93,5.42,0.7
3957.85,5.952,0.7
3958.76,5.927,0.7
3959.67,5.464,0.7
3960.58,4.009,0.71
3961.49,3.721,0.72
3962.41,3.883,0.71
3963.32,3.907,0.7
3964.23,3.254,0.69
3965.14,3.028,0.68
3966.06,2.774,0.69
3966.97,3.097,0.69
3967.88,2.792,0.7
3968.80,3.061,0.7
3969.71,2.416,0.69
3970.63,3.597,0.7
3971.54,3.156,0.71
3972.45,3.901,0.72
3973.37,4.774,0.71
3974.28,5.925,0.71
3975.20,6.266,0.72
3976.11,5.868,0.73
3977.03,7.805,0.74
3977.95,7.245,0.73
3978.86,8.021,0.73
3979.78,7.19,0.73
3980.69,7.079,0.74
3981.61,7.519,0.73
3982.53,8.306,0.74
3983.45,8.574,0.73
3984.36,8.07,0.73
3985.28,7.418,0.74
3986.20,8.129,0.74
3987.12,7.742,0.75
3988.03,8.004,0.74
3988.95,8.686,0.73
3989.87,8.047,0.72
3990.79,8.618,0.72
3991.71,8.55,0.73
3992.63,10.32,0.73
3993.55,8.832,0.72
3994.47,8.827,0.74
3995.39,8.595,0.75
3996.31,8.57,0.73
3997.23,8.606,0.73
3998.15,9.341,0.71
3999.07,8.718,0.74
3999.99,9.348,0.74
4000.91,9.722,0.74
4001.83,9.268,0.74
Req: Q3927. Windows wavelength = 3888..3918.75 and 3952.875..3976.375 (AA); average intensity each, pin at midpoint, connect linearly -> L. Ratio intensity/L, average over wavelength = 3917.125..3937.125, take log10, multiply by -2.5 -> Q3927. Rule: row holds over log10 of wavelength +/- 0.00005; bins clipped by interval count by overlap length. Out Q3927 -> 0.31 mag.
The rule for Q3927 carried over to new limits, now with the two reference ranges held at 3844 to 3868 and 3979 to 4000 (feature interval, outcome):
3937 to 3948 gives 0.41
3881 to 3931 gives 0.09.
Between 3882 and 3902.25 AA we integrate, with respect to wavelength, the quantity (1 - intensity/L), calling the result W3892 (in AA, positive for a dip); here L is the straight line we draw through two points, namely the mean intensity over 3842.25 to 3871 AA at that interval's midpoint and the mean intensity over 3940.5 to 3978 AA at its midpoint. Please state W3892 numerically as -3.6 AA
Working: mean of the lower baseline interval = 4.18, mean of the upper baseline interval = 4.98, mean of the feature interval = 5.25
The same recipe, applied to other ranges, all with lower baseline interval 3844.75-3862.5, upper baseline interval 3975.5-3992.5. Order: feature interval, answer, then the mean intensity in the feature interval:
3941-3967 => 6.7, 5.17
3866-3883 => 0.5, 4.5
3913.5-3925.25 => 0.2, 5.84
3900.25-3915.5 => -0.5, 5.84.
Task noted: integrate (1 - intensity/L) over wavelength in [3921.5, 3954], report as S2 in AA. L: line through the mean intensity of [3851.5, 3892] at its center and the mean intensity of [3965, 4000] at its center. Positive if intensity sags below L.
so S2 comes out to 8.0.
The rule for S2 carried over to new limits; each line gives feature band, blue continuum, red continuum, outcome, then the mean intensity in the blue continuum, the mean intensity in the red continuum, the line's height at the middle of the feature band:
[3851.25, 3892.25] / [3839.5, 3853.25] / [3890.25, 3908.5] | 2.48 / 3.95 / 5.56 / 4.72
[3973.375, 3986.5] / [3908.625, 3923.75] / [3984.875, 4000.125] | 1.47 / 6.16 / 8.6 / 8.2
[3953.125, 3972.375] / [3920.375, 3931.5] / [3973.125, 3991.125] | 6.22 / 4.11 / 7.49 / 6.33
